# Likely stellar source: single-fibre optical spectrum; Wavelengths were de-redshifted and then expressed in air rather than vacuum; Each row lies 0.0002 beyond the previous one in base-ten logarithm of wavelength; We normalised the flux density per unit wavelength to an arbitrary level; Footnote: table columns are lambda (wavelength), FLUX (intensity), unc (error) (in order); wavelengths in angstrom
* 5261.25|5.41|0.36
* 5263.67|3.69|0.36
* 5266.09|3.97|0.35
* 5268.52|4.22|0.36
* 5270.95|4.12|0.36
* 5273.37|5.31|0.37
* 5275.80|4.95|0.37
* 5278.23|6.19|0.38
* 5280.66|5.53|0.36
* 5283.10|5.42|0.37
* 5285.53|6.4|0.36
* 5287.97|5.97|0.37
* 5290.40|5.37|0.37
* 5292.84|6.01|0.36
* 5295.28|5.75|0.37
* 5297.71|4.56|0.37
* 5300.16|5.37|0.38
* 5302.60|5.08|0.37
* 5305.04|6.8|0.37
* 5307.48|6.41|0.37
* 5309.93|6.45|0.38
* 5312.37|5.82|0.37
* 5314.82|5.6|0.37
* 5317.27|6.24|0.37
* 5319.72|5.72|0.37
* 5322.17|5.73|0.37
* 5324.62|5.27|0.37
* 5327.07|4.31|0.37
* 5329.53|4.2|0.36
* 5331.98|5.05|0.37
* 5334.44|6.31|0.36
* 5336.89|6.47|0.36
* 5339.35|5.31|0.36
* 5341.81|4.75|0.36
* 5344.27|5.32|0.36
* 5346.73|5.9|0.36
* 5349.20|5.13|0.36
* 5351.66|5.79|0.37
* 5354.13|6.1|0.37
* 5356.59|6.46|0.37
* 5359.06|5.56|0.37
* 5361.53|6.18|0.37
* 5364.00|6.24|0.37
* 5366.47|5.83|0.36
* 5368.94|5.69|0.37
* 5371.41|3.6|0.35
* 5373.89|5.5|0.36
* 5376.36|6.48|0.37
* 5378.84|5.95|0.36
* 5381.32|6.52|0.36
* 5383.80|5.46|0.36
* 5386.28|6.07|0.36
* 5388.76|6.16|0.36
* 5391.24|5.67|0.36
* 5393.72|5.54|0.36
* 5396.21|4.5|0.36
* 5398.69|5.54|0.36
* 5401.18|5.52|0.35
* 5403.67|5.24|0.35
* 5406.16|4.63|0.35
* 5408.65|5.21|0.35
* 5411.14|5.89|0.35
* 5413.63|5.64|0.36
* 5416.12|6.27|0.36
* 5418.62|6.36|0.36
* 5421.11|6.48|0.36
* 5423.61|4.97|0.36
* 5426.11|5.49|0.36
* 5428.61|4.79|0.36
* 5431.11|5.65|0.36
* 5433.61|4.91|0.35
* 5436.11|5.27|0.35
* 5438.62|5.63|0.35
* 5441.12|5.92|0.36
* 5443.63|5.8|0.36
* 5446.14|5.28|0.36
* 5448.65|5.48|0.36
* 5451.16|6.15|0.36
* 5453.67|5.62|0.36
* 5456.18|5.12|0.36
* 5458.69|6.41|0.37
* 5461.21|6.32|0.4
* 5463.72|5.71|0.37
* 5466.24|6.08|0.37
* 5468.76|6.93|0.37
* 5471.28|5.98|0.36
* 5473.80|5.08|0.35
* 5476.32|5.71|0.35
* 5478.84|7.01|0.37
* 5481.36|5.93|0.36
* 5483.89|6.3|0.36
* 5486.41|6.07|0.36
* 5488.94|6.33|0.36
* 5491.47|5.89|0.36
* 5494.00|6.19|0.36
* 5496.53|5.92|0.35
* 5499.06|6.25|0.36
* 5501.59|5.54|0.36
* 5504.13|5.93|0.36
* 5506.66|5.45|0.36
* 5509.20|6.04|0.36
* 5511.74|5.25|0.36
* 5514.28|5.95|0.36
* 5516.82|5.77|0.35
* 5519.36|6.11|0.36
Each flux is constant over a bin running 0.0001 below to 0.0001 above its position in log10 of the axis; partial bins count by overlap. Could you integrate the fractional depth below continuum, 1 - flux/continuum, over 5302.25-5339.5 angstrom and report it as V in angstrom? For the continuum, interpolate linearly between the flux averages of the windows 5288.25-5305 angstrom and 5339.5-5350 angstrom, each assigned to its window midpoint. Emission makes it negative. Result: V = -2.13 angstrom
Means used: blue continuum 5.49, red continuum 5.28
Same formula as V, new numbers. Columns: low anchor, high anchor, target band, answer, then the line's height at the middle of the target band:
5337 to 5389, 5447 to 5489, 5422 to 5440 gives 1.91 angstrom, 5.9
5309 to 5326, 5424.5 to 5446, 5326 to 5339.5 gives 1.11 angstrom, 5.76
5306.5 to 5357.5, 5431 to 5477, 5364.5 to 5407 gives 0.99 angstrom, 5.68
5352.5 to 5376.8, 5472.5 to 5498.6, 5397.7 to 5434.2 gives 2.21 angstrom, 5.87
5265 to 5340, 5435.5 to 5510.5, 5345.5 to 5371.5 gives -0.67 angstrom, 5.63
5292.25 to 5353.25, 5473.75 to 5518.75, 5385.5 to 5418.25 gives 1.14 angstrom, 5.74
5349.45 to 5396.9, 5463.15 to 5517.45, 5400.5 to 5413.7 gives 1.12 angstrom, 5.82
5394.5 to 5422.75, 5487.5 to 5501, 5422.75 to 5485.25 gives 1.03 angstrom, 5.84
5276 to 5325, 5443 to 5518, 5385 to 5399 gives 0.64 angstrom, 5.85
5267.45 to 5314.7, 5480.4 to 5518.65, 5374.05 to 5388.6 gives -0.85 angstrom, 5.72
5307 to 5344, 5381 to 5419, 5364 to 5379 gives 0.12 angstrom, 5.58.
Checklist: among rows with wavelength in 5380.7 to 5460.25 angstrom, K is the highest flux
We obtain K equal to 6.52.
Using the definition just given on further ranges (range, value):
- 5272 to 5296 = 6.4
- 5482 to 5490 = 6.33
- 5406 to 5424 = 6.48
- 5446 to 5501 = 7.01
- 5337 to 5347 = 5.9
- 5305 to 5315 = 6.8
